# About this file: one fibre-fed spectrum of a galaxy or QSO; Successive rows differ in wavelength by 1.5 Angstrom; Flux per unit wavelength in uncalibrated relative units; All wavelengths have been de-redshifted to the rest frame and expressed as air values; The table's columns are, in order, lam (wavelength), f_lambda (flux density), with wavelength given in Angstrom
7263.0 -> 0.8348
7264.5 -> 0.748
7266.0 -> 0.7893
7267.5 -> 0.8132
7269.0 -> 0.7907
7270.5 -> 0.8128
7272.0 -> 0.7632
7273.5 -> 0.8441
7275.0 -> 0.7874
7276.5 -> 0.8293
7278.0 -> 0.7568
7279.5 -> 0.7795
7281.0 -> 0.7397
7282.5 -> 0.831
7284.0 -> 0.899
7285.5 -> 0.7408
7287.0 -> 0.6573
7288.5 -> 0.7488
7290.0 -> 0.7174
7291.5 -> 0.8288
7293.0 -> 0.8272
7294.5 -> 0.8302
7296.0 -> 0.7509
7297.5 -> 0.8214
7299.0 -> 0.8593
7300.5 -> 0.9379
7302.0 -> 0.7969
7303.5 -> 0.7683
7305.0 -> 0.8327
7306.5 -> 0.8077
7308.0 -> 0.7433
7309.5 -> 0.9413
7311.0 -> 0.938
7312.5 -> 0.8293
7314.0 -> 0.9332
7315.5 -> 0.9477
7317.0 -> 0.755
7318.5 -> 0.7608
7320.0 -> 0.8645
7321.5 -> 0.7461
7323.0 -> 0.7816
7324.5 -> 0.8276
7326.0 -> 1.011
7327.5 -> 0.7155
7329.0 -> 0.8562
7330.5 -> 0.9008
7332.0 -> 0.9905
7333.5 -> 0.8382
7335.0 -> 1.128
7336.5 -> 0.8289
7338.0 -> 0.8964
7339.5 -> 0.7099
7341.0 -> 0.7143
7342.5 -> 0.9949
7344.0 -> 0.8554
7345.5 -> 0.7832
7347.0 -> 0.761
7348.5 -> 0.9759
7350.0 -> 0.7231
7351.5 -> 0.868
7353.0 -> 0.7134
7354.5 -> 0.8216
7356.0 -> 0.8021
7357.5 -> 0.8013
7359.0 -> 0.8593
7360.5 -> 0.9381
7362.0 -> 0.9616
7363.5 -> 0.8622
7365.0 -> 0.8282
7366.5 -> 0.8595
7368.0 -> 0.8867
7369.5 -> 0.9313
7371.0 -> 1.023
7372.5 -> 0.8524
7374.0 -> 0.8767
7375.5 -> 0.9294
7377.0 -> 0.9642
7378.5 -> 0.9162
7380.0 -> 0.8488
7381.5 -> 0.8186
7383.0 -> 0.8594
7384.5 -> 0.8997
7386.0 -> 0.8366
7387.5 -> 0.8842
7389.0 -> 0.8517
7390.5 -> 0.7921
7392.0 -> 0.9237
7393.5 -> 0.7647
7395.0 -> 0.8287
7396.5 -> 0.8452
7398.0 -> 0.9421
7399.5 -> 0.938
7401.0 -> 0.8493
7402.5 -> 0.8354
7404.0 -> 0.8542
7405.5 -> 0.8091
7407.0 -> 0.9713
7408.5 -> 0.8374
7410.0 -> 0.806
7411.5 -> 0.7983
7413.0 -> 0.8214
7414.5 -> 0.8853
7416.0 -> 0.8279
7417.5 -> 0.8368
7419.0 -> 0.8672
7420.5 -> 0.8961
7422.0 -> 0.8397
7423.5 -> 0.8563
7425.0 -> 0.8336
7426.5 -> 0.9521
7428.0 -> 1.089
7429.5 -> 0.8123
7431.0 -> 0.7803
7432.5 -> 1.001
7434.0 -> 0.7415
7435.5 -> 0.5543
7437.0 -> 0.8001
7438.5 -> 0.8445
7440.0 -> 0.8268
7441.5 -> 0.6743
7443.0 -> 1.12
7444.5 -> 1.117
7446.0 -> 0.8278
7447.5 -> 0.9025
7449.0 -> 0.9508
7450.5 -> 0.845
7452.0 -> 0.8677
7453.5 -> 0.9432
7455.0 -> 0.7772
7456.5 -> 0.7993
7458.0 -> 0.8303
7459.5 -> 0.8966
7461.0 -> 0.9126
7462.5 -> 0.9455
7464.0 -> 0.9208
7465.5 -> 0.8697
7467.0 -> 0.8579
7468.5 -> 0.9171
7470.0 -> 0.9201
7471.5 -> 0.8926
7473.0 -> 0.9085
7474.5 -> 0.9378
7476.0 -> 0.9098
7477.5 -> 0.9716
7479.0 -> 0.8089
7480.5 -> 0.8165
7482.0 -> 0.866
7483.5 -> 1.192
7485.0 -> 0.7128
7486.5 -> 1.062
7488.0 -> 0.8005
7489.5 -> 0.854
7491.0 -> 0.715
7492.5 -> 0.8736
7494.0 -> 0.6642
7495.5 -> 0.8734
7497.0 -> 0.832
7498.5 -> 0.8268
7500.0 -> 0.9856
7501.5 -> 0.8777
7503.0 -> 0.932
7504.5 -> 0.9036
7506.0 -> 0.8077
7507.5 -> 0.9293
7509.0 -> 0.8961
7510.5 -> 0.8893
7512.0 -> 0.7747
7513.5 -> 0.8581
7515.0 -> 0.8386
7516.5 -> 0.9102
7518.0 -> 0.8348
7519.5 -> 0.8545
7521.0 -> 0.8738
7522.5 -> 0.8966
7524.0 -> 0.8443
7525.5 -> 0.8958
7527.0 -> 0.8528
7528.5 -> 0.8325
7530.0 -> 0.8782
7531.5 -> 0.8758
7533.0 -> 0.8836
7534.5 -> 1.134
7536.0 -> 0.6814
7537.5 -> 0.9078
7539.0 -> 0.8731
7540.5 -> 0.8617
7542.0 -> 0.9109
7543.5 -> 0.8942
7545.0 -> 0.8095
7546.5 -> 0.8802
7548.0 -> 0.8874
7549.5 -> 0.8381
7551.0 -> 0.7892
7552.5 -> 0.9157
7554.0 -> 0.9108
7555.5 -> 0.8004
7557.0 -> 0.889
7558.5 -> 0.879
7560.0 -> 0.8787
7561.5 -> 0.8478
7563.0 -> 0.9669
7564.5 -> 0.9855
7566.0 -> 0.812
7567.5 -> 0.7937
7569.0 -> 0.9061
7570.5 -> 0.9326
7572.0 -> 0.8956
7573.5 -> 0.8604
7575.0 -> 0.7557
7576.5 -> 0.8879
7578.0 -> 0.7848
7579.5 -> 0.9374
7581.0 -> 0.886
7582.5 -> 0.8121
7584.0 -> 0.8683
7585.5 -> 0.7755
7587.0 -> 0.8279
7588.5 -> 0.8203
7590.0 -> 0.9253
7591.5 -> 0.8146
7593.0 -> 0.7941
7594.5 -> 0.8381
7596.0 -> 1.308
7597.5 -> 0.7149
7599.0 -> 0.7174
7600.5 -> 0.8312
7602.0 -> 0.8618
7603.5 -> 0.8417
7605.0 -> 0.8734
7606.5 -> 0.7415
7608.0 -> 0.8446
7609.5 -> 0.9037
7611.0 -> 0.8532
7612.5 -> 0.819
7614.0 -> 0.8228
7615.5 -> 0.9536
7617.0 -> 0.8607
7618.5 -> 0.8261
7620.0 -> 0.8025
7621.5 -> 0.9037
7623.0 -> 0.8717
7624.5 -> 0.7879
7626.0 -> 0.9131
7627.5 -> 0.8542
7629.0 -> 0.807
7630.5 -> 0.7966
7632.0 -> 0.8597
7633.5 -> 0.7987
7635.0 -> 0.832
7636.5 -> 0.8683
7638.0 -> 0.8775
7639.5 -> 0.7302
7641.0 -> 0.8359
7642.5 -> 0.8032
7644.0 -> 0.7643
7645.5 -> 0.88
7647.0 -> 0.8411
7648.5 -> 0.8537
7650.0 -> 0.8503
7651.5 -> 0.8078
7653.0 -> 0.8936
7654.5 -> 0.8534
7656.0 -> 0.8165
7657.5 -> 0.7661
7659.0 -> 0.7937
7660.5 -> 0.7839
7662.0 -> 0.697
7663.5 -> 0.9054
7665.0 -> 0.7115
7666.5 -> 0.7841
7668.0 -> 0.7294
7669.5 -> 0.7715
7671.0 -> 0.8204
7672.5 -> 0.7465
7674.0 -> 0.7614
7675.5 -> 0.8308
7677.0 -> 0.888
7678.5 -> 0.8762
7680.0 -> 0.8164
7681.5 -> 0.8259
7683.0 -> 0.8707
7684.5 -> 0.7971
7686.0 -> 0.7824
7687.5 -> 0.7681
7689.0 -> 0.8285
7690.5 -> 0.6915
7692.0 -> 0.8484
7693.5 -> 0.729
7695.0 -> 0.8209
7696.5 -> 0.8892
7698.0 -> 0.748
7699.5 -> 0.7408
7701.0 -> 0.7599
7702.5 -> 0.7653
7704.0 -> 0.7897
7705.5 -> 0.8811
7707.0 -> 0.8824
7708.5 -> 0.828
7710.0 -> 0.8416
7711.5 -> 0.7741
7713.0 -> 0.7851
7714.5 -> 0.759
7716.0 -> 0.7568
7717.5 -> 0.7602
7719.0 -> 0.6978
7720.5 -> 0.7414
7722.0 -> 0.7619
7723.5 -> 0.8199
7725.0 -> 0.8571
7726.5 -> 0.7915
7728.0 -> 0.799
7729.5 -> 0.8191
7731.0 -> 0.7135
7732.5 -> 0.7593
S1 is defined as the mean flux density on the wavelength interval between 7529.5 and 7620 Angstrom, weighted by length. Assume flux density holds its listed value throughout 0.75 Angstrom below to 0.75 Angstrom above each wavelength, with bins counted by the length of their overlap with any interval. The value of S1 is 0.864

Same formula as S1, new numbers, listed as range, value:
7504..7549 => 0.872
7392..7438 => 0.85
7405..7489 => 0.876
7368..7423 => 0.869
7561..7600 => 0.864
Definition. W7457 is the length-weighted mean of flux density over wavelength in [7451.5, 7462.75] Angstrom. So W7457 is 0.868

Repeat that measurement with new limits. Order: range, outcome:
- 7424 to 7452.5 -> 0.87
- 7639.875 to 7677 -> 0.805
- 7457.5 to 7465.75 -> 0.899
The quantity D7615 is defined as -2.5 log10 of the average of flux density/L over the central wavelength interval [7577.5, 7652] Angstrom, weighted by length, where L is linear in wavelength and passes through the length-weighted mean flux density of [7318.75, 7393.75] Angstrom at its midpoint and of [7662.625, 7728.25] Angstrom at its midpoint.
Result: -0.04 mag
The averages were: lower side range 0.862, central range 0.844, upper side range 0.796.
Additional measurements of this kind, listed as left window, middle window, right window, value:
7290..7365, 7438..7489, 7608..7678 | -0.07 mag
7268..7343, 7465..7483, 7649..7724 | -0.10 mag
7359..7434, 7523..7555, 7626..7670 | -0.04 mag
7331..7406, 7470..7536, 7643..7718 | -0.05 mag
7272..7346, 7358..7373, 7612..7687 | -0.09 mag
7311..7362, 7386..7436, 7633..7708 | -0.02 mag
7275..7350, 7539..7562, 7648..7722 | -0.07 mag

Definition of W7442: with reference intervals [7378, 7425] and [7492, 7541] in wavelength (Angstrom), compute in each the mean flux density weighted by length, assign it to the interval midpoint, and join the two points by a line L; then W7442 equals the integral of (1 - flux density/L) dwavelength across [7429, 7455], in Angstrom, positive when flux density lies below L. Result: 0.1 Angstrom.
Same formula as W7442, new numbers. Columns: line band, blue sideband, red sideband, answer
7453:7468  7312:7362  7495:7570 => -0.2 Angstrom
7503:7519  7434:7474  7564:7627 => 0.0 Angstrom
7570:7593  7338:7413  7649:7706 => -0.9 Angstrom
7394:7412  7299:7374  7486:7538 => 0.0 Angstrom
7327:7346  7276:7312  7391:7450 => -0.9 Angstrom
